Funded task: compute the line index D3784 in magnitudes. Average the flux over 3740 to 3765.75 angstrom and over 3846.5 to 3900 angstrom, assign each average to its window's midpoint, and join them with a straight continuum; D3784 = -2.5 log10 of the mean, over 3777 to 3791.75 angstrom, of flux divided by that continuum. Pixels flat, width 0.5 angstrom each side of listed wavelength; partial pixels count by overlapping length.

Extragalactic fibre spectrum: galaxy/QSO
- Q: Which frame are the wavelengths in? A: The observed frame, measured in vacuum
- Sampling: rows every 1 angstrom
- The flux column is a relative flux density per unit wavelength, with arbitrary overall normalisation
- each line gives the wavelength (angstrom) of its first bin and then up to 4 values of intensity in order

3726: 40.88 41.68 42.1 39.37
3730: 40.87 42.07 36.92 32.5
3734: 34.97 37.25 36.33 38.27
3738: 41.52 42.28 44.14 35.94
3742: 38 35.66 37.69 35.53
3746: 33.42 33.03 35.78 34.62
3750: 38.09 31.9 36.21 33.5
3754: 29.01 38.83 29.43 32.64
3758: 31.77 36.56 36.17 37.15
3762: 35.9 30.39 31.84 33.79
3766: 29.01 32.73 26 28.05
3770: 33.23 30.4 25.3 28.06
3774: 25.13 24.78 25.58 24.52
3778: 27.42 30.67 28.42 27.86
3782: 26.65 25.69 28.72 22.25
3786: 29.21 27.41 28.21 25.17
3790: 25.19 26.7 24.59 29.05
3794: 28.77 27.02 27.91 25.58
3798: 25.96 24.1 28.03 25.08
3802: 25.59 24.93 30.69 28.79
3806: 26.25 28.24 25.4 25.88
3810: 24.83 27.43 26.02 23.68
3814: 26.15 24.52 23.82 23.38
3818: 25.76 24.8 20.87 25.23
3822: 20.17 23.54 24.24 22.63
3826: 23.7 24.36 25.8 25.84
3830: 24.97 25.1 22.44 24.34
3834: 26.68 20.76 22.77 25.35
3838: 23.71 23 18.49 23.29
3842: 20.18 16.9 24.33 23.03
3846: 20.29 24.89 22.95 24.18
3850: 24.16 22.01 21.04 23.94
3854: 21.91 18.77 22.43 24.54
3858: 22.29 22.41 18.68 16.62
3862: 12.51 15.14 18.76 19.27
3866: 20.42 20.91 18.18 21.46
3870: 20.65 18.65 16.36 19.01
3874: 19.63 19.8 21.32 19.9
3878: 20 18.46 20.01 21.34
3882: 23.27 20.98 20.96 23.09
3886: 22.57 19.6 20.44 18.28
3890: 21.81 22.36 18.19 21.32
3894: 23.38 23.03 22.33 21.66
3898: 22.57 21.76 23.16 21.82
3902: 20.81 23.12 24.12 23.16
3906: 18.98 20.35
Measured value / 0.15 mag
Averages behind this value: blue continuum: 34.6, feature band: 27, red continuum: 20.8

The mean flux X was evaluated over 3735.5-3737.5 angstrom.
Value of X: 37.3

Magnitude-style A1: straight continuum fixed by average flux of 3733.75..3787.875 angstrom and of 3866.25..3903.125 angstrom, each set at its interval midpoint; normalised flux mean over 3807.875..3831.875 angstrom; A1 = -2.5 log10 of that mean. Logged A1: 0.100 mag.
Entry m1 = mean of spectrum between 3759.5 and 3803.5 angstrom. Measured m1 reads 28.1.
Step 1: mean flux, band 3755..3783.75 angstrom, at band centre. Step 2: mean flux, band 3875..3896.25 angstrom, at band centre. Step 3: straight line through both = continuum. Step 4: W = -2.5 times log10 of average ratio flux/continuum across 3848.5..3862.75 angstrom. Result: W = 0.12 mag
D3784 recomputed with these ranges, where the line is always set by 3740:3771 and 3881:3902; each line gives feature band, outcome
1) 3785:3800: 0.15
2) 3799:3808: 0.10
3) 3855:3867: 0.25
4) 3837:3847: 0.19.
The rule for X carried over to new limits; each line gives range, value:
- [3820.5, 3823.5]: 23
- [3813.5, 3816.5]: 24.8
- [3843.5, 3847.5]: 23.1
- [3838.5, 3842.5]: 21.2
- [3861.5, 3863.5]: 13.8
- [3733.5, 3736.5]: 36.2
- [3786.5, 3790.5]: 26.5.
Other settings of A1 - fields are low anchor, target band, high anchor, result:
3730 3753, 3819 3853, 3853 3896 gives 0.09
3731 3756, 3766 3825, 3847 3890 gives 0.13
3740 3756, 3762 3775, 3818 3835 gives 0.10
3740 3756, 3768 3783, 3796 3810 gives 0.13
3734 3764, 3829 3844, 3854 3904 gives 0.12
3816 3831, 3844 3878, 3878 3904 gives 0.10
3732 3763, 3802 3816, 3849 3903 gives 0.09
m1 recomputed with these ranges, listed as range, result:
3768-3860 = 25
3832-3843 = 22.6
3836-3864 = 21.4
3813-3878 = 21.9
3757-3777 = 30.5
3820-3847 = 23.1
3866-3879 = 19.6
